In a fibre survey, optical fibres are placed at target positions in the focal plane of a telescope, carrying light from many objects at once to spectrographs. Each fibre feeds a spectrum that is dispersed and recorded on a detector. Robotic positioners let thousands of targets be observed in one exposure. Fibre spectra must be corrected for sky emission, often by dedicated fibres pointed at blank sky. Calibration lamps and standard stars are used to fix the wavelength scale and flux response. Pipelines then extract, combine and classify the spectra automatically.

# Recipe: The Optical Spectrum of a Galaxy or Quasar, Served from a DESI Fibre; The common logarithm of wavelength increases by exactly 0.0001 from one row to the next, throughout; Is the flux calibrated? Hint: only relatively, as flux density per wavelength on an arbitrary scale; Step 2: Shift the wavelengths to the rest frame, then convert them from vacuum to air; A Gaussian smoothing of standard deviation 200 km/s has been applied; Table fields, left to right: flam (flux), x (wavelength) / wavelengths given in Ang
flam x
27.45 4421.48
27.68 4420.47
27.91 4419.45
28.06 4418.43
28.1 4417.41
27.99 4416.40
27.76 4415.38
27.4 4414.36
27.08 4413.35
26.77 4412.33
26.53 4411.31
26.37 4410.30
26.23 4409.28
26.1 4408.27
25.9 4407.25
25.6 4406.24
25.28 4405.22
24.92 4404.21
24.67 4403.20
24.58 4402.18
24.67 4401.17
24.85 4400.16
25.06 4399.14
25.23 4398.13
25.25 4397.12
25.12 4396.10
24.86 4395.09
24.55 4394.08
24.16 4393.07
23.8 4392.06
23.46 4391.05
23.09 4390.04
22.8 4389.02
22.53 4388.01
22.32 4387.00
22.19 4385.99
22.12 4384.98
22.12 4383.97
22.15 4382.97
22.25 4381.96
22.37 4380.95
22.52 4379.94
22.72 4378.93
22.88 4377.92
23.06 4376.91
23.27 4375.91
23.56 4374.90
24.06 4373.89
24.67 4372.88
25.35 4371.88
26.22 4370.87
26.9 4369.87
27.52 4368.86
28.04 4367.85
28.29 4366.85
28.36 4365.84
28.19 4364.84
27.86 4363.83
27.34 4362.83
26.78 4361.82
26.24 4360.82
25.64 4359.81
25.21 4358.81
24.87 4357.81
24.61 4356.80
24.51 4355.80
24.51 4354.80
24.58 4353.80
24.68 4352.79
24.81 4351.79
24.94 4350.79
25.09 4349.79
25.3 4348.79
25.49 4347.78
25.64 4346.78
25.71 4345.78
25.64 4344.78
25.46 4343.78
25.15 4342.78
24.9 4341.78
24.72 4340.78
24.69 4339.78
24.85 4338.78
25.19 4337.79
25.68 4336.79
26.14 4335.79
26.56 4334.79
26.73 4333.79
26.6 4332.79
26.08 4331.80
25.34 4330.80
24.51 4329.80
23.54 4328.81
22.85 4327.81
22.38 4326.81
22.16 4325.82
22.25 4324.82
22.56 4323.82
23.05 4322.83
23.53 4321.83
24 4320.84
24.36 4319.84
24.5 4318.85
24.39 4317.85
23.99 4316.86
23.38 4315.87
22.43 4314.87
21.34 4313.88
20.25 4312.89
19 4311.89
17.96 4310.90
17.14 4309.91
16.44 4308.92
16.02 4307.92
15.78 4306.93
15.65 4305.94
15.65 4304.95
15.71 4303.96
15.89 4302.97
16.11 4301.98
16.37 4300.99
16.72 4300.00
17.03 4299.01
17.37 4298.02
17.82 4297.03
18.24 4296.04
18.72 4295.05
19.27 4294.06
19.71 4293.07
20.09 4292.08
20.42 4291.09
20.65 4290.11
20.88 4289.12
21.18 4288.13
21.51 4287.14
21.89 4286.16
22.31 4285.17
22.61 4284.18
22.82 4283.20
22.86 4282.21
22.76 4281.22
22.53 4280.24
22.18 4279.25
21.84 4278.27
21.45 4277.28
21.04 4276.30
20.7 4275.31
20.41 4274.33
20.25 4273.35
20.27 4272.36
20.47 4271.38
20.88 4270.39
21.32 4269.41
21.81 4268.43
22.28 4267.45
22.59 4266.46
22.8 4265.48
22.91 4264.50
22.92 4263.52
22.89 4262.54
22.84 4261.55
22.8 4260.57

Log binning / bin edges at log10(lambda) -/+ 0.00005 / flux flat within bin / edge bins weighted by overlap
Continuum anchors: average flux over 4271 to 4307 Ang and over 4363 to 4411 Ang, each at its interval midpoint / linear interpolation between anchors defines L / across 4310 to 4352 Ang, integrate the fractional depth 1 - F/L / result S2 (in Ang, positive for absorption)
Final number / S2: -4.2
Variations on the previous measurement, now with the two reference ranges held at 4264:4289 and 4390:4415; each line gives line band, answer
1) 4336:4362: -1.5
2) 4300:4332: 3.1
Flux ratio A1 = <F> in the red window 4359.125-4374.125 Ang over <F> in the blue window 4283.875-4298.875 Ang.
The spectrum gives 1.3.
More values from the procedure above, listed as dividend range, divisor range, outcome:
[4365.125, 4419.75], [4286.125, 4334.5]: 1.21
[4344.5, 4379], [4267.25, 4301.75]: 1.25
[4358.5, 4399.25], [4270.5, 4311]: 1.27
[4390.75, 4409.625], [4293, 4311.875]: 1.47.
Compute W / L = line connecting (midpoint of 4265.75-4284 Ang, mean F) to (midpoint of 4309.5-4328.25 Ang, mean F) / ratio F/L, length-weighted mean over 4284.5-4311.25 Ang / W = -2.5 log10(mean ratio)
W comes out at 0.20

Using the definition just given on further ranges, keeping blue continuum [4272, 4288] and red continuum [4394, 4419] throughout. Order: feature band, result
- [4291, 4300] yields 0.20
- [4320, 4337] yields -0.04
